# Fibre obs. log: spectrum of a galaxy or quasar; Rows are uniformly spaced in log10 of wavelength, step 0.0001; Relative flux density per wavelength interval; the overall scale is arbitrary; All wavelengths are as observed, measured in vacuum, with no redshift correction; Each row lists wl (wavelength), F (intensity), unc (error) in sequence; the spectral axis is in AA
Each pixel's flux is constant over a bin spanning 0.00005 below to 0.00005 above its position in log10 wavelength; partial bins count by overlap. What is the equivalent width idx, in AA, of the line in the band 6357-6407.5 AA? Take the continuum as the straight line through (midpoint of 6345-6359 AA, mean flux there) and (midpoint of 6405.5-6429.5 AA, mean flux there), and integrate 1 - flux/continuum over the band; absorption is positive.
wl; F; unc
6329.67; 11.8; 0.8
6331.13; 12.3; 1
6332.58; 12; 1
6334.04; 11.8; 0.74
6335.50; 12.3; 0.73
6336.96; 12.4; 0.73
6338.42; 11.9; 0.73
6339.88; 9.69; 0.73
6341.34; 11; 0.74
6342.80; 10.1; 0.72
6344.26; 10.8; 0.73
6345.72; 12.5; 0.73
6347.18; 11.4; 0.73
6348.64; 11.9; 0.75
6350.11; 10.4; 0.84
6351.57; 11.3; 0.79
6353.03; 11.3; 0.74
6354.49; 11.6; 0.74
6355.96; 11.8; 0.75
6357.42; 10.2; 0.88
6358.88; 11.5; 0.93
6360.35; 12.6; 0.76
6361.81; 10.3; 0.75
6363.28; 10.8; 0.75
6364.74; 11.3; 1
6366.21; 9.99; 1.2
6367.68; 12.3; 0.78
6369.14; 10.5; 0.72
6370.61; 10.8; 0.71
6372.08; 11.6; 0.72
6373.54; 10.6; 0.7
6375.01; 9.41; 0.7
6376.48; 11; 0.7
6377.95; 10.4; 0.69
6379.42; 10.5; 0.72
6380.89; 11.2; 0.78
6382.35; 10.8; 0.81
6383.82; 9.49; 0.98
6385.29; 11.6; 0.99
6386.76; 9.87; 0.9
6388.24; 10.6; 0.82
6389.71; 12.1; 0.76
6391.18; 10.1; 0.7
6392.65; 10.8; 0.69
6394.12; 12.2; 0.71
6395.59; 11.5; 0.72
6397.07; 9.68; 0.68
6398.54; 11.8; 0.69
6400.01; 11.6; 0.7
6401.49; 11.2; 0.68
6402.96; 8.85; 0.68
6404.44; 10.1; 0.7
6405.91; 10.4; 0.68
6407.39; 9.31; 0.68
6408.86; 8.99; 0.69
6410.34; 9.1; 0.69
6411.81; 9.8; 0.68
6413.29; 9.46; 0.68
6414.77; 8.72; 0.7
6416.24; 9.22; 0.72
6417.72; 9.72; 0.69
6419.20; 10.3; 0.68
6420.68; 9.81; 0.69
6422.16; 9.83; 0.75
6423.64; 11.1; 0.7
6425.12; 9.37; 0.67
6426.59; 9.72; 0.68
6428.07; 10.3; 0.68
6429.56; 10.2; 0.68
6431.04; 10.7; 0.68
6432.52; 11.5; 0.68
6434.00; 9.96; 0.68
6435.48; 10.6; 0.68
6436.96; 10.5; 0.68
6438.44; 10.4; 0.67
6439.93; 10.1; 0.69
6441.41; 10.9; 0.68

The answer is -0.9 AA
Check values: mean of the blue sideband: 11.4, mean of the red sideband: 9.7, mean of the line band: 10.8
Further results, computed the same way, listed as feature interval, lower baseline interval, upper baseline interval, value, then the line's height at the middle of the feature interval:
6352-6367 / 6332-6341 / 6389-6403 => 0.4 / 11.4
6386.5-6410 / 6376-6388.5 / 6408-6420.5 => -1.3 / 10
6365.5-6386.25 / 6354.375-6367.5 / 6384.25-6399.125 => 0.6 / 11.1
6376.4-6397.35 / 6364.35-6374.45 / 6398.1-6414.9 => -0.6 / 10.5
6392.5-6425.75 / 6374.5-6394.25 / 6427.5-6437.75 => 1.6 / 10.6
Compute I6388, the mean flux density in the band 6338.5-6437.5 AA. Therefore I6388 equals 10.6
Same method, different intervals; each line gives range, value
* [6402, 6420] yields 9.52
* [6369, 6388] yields 10.6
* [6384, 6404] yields 10.9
